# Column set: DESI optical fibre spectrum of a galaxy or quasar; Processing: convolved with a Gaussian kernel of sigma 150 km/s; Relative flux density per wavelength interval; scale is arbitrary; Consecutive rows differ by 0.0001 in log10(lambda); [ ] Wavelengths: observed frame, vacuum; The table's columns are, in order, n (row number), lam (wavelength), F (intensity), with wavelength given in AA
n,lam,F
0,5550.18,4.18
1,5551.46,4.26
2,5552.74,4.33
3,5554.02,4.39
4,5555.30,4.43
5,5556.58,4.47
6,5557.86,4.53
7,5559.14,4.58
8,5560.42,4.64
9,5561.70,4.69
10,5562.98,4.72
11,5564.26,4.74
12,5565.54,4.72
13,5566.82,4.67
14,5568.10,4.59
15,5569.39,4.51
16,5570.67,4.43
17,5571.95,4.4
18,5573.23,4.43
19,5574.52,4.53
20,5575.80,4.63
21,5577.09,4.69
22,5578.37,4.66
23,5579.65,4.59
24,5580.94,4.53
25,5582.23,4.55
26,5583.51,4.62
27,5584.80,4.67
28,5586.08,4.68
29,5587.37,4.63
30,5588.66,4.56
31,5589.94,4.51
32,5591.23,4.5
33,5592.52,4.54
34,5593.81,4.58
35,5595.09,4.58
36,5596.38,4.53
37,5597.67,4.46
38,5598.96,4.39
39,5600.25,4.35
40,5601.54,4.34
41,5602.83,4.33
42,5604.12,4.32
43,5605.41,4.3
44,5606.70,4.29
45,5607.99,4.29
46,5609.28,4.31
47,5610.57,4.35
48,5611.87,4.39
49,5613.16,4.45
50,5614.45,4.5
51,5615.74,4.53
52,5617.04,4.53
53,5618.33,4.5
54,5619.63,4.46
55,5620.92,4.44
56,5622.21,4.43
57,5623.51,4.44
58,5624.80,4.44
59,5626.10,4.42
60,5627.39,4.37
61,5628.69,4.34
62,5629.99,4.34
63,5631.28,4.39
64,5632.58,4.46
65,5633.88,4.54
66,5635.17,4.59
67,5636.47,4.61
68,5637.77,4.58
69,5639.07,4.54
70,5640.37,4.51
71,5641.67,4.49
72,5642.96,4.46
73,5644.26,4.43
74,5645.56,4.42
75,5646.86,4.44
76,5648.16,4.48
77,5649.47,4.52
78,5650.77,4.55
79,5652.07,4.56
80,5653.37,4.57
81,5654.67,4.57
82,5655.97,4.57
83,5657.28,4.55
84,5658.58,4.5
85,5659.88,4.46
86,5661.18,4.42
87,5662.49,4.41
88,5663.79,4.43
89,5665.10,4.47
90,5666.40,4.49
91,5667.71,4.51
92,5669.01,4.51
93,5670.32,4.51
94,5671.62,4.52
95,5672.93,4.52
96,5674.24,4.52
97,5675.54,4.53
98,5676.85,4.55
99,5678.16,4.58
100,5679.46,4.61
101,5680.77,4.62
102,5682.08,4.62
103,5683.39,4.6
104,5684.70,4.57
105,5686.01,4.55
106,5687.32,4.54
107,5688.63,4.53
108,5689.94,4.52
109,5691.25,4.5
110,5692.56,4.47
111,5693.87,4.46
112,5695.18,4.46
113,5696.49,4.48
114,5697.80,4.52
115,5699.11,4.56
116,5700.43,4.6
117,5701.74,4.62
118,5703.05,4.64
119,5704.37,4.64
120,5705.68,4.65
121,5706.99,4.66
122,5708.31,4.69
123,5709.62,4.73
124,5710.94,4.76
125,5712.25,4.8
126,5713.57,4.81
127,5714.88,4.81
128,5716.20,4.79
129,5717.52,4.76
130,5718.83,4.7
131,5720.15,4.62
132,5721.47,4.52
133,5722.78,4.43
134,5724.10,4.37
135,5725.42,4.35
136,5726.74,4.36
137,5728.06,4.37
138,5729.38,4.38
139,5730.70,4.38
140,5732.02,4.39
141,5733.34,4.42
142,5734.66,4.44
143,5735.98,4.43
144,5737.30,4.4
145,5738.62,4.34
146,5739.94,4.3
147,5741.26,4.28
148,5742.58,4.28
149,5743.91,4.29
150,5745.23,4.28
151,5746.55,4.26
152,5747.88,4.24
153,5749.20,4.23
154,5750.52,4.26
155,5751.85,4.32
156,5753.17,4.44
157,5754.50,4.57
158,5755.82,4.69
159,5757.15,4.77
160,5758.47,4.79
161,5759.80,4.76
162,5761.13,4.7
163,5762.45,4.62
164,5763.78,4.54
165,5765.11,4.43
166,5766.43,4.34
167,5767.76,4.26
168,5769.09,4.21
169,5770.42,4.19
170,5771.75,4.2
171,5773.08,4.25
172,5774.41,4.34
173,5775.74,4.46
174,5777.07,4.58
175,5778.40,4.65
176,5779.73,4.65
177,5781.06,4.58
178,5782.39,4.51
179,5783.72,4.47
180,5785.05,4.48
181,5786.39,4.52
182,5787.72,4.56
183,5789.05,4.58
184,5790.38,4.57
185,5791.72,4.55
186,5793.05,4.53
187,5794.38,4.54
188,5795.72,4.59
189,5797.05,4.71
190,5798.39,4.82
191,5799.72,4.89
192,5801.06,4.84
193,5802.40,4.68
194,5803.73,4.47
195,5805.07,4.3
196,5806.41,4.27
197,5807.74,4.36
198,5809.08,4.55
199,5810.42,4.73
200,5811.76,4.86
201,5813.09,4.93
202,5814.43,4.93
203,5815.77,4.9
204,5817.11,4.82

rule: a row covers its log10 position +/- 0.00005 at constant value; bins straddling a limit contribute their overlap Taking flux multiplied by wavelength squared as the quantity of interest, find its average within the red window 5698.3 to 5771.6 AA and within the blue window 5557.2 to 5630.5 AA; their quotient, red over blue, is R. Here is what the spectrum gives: 1.05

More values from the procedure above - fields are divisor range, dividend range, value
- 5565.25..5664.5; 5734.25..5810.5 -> 1.05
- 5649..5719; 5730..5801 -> 1.01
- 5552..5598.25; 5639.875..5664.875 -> 1.01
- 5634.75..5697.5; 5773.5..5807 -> 1.05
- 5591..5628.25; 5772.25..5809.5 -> 1.09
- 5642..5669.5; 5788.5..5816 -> 1.09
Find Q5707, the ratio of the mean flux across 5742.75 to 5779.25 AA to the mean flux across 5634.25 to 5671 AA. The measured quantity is 1.0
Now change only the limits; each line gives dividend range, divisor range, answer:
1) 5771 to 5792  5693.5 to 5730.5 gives 0.98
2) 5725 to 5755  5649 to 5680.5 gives 0.96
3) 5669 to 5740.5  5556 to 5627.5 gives 1.01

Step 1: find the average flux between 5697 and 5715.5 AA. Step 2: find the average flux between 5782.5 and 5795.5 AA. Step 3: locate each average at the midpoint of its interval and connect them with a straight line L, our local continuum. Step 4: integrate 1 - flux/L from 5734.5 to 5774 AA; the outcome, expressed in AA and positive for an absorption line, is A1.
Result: 1.64 AA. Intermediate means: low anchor 4.68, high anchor 4.53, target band 4.4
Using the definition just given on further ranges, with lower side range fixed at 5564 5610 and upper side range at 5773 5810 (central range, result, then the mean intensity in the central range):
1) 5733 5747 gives 0.6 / 4.34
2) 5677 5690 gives -0.1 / 4.57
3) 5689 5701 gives 0.1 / 4.51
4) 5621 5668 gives 0.4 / 4.48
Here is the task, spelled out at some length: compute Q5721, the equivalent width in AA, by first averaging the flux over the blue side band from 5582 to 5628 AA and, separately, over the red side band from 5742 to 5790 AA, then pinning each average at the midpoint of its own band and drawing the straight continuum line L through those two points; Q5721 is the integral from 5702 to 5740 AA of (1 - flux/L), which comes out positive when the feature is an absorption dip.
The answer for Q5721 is -0.8 AA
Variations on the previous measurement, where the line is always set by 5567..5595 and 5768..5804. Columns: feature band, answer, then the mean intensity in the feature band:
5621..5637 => 0.4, 4.45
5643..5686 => 0.3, 4.52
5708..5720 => -0.6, 4.76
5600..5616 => 0.7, 4.36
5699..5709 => -0.2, 4.64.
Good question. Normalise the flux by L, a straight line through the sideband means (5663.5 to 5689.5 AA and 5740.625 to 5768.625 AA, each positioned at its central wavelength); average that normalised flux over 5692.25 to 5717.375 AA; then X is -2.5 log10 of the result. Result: -0.03 mag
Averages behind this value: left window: 4.54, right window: 4.44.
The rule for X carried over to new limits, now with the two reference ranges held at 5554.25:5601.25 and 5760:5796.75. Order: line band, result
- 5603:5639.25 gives 0.03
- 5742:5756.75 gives 0.03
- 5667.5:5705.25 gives -0.01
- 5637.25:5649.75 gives 0.01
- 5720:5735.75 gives 0.02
